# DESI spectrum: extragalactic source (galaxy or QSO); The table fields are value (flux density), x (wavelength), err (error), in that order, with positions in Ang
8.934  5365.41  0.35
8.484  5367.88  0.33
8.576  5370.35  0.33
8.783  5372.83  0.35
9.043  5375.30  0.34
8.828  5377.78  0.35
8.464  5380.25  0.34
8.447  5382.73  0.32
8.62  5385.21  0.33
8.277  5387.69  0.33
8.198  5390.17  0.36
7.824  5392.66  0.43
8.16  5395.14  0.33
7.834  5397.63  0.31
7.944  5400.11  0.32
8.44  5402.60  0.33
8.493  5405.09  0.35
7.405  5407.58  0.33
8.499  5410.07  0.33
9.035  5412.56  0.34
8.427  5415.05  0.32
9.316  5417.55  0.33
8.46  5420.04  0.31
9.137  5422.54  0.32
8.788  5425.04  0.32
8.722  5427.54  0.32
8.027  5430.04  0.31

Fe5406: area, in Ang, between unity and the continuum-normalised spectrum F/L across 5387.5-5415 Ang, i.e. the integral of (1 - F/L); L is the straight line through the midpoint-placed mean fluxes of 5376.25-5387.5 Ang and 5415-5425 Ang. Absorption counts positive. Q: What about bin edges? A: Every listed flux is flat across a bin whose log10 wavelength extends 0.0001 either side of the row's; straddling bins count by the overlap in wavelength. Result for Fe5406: 1.7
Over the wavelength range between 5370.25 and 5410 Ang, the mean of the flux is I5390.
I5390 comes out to 8.33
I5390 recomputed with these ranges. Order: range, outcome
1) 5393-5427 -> 8.45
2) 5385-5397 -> 8.16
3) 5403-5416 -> 8.38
